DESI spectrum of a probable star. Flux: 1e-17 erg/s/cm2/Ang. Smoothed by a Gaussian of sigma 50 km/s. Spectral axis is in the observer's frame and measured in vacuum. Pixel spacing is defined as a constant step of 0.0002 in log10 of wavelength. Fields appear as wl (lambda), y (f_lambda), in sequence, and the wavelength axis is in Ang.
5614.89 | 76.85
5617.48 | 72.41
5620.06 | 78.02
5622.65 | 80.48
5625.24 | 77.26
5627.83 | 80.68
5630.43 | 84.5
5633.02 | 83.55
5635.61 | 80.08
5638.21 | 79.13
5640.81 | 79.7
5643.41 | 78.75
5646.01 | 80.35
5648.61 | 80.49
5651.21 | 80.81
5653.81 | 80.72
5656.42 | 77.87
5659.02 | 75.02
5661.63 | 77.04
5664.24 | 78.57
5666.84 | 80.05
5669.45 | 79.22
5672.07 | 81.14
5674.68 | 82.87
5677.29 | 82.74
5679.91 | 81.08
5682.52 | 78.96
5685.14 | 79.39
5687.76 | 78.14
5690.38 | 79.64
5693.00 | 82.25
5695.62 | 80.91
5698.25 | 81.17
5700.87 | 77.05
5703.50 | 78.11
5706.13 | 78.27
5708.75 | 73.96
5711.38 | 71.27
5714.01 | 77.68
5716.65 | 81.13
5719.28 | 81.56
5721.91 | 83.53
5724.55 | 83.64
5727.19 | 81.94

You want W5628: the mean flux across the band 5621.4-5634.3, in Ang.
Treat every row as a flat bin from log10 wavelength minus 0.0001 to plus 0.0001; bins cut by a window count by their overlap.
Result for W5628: 81.3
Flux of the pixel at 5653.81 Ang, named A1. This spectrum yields 80.72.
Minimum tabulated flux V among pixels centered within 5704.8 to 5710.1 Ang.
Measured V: 73.96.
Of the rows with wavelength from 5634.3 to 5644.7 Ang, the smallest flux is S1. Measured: 78.75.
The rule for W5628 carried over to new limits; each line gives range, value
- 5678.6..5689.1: 79.4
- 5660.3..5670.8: 78.7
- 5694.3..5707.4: 79.1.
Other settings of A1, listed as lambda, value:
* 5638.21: 79.13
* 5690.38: 79.64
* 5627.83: 80.68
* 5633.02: 83.55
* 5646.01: 80.35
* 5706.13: 78.27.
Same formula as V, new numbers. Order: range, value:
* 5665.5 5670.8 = 79.22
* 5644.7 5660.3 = 75.02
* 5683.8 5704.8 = 77.05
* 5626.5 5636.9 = 80.08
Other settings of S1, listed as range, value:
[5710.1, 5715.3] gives 71.27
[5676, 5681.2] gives 81.08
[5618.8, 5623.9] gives 78.02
